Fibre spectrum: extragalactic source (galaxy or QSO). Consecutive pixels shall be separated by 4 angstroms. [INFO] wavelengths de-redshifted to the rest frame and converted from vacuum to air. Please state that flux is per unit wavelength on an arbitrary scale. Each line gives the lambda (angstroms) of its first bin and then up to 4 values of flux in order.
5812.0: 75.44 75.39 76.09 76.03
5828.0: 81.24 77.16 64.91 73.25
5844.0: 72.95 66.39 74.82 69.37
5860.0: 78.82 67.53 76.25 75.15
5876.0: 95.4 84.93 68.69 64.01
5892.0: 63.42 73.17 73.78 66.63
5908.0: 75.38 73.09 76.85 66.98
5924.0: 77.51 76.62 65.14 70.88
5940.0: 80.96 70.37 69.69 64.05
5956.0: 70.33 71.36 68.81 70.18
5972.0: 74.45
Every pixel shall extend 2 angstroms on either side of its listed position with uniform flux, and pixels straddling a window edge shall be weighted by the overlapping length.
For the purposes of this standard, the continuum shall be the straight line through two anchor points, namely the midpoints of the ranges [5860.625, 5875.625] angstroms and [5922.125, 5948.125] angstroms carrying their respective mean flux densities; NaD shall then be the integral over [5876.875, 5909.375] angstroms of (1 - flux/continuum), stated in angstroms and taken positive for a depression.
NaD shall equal 1.3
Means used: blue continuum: 75.9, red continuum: 73.2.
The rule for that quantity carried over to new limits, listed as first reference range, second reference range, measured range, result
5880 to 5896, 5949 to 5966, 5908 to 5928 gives -1.6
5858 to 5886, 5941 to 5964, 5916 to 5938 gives 0.1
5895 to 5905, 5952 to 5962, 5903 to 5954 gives -1.1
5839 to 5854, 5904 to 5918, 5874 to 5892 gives -0.9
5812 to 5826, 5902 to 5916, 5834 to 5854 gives 1.2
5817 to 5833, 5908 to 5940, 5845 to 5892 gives 0.9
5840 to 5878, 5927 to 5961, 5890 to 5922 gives 0.7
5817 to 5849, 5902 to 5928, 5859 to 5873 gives -0.1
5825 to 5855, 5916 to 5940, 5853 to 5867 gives 0.1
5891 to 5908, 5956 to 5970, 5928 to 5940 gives -0.2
